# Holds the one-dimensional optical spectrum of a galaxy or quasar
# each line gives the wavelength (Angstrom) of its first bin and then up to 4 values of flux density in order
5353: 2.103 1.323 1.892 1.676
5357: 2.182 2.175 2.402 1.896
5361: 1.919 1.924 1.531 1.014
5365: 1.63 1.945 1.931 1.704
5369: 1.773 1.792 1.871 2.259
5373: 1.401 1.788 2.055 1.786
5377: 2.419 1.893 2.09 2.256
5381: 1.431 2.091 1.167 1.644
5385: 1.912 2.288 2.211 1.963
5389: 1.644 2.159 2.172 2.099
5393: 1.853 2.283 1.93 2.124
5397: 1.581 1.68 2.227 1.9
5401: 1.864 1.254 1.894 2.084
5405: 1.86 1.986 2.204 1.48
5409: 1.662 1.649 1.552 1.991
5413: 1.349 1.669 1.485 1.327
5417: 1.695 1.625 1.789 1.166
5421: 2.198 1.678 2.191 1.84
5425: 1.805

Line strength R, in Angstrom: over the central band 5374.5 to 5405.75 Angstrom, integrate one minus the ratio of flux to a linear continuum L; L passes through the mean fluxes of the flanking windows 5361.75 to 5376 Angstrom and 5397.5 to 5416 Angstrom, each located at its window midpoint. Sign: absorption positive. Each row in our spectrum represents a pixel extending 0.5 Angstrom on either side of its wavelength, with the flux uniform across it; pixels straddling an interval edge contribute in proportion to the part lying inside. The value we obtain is -3.1 Angstrom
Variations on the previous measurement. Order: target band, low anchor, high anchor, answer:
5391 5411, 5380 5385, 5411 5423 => -2.47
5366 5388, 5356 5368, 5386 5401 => 0.27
